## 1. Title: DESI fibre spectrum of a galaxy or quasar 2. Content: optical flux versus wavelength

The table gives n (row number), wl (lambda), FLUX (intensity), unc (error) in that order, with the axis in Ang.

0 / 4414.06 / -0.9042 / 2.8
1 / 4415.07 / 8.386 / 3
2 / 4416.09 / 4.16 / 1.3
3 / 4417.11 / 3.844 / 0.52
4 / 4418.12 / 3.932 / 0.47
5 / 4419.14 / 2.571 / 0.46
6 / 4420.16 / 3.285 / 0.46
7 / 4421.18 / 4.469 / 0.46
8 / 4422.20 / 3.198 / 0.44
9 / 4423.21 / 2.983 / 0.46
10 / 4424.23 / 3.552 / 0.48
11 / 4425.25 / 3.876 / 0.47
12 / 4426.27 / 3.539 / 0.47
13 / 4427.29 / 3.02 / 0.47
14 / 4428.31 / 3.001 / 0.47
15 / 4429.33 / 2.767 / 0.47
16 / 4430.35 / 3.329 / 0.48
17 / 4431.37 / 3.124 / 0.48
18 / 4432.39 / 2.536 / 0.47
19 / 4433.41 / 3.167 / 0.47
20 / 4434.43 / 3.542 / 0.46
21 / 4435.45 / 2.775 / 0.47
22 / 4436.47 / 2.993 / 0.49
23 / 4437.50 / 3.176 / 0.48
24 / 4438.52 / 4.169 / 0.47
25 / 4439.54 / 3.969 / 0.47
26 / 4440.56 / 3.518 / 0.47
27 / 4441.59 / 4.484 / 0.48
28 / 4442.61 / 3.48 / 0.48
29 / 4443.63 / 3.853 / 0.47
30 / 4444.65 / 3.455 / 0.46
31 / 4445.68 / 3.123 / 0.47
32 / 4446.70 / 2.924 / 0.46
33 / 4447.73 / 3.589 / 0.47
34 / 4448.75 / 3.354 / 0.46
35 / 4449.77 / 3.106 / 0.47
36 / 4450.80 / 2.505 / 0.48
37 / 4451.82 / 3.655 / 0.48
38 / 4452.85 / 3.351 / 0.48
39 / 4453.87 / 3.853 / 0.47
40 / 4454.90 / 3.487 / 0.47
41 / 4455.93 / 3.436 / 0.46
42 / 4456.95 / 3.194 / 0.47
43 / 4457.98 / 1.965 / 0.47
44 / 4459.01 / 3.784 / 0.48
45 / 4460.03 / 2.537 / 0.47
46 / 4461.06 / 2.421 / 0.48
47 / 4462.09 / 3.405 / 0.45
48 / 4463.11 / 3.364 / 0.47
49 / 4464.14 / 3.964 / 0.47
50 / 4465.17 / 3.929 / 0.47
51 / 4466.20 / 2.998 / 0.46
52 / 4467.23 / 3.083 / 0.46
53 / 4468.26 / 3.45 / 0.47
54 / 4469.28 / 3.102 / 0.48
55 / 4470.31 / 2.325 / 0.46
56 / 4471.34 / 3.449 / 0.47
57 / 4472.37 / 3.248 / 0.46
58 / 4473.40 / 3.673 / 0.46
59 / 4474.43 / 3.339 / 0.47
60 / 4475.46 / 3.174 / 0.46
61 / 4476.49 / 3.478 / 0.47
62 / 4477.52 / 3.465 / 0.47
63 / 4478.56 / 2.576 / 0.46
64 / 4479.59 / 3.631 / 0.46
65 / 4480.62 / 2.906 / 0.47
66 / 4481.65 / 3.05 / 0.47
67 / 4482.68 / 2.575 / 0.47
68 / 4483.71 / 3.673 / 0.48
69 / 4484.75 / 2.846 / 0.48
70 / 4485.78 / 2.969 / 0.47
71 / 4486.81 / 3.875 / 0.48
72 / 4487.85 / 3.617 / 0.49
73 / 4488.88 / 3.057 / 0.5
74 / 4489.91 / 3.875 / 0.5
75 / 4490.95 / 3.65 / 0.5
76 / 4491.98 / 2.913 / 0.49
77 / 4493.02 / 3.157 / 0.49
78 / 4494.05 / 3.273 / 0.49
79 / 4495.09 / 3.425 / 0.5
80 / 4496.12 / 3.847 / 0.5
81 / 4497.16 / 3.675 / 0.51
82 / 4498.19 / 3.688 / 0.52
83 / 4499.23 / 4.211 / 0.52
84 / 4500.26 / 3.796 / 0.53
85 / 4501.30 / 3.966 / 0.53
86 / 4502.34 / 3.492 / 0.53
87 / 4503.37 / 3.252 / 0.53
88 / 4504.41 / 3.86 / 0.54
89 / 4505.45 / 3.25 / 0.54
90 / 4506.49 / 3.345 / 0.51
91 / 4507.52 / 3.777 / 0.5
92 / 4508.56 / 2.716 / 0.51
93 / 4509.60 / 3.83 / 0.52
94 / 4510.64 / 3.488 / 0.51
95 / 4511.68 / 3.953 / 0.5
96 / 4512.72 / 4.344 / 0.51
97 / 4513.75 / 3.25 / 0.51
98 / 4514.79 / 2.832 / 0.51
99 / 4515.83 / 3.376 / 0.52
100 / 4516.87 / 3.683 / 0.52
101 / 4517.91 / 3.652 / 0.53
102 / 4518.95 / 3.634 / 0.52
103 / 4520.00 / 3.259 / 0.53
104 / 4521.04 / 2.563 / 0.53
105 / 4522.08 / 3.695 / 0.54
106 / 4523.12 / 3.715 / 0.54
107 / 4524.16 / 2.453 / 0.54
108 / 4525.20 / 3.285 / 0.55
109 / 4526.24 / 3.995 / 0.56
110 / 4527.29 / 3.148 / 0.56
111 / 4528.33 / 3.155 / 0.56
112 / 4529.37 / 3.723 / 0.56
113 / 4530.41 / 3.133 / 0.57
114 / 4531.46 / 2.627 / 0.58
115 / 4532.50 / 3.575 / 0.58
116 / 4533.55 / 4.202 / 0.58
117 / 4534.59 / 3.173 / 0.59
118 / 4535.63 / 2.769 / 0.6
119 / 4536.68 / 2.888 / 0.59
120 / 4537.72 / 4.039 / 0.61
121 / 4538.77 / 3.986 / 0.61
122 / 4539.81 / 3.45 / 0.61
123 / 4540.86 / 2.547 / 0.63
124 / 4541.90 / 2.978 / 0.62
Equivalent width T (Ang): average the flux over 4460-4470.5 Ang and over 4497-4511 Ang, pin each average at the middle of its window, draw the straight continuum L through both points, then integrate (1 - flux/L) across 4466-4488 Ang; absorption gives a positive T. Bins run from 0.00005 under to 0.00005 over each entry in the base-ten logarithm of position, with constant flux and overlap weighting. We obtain 0.77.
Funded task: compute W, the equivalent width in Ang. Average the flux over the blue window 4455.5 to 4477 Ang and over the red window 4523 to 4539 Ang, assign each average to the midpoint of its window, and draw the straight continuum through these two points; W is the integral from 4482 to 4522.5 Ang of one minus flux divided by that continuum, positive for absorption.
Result -2.3 Ang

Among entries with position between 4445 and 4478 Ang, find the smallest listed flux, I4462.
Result 1.965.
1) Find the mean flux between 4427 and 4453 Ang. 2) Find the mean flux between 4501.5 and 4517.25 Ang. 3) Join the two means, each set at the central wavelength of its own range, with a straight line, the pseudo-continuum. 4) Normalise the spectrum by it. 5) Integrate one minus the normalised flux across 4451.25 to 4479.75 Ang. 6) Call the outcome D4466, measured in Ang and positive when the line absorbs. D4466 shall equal 1.1 Ang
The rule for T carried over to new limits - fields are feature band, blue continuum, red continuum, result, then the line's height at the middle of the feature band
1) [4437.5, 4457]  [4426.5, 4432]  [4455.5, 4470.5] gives -2.5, 3.11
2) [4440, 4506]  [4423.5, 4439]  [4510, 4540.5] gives -0.8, 3.31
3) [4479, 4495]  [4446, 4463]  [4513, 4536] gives -0.1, 3.24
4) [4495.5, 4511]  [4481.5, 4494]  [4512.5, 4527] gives -1.3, 3.33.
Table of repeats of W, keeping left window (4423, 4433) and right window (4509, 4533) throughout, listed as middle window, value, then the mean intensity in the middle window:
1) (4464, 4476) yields 0.0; 3.29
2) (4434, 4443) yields -1.0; 3.57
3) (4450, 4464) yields 0.3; 3.17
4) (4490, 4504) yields -1.0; 3.58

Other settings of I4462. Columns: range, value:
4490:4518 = 2.716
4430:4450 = 2.536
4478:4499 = 2.575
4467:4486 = 2.325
